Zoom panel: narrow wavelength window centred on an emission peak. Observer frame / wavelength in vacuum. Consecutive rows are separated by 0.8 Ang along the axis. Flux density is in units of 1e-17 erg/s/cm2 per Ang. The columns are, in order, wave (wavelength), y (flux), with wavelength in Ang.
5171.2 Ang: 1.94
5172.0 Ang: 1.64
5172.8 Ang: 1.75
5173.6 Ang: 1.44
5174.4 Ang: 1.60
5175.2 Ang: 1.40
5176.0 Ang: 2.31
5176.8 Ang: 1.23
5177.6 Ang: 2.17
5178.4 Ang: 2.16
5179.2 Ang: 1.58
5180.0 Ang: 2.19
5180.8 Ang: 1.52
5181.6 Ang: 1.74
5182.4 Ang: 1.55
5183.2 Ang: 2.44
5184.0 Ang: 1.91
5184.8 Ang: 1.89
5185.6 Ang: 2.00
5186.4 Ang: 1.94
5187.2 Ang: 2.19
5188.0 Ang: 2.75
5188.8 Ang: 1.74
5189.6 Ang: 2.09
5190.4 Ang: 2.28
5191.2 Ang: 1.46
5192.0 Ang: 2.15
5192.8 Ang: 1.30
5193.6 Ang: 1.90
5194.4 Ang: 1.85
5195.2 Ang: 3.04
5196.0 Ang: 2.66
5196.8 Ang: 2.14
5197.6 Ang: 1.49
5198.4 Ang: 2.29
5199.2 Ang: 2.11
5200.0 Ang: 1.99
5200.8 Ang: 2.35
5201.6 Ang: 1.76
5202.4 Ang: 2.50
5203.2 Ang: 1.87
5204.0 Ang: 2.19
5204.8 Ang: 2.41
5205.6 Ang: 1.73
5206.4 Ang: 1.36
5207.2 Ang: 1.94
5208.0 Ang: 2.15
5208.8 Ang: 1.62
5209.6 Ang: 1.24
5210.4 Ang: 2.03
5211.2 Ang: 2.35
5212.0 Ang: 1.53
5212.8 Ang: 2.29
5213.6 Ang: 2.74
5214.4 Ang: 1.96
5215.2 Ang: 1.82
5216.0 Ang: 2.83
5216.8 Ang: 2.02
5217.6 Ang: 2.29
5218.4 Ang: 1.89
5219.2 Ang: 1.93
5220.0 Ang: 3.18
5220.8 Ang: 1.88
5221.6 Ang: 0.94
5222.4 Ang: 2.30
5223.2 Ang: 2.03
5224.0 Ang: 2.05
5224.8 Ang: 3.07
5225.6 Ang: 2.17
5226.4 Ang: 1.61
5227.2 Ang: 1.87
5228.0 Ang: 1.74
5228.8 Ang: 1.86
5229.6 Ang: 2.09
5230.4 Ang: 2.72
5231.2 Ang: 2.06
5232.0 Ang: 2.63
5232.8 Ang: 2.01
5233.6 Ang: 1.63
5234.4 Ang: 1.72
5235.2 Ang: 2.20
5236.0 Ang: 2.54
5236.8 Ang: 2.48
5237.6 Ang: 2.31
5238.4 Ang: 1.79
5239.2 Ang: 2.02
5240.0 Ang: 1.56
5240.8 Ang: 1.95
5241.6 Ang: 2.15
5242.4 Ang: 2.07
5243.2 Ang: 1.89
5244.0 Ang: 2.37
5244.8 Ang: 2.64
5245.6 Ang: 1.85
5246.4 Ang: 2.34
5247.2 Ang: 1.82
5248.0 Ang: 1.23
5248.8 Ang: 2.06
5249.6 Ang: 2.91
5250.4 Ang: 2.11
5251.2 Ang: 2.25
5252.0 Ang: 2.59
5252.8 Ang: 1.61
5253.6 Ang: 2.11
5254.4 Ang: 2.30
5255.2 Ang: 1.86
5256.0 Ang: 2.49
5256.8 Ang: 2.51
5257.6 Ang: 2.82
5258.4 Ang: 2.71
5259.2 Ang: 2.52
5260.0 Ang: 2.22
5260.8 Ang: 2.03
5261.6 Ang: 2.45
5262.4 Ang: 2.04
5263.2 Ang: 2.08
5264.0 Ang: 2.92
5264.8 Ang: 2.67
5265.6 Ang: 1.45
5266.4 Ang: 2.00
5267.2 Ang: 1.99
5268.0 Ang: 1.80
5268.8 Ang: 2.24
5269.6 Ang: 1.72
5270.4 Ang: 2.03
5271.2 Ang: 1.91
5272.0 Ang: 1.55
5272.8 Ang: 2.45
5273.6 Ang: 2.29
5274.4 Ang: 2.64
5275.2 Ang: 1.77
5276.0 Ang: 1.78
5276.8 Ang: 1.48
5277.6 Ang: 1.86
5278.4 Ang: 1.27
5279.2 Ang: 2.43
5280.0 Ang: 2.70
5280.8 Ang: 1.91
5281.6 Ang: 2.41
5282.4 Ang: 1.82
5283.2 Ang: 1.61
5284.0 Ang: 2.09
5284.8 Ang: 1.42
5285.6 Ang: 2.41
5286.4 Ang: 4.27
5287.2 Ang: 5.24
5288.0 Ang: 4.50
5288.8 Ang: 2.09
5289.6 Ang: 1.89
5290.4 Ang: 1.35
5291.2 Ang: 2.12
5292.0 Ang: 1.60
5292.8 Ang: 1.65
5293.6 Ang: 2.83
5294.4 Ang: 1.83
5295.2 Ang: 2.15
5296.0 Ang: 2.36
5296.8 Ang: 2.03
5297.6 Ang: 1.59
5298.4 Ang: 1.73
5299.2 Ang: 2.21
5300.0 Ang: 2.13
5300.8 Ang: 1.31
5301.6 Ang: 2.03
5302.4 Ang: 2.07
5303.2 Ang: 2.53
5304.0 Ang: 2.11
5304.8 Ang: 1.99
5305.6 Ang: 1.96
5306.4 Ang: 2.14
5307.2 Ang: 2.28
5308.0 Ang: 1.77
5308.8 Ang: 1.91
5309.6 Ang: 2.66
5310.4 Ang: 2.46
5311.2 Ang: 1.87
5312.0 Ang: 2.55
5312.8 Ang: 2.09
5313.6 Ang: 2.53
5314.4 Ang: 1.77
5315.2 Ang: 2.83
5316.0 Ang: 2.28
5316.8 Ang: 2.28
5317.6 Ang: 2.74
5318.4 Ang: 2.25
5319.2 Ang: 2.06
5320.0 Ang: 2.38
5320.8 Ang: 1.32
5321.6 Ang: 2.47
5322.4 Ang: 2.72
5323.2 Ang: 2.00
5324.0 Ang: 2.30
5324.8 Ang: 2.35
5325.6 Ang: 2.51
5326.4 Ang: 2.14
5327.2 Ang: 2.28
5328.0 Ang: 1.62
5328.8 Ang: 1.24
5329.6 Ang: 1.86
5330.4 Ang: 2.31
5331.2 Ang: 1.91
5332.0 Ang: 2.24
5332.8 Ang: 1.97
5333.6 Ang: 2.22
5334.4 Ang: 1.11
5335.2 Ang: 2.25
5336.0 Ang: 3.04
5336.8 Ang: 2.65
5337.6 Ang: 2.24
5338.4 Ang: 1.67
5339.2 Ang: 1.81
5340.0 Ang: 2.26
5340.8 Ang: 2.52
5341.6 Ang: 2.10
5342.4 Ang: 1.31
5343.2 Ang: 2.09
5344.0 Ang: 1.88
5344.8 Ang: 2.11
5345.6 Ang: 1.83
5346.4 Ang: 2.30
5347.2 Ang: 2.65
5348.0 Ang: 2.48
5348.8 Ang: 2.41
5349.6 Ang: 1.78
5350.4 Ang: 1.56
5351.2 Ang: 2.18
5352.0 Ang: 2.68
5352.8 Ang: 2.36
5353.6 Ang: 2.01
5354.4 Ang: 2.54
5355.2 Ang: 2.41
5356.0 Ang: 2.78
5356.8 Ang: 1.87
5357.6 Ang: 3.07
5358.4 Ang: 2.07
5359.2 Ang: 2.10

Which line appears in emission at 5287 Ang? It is H-gamma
